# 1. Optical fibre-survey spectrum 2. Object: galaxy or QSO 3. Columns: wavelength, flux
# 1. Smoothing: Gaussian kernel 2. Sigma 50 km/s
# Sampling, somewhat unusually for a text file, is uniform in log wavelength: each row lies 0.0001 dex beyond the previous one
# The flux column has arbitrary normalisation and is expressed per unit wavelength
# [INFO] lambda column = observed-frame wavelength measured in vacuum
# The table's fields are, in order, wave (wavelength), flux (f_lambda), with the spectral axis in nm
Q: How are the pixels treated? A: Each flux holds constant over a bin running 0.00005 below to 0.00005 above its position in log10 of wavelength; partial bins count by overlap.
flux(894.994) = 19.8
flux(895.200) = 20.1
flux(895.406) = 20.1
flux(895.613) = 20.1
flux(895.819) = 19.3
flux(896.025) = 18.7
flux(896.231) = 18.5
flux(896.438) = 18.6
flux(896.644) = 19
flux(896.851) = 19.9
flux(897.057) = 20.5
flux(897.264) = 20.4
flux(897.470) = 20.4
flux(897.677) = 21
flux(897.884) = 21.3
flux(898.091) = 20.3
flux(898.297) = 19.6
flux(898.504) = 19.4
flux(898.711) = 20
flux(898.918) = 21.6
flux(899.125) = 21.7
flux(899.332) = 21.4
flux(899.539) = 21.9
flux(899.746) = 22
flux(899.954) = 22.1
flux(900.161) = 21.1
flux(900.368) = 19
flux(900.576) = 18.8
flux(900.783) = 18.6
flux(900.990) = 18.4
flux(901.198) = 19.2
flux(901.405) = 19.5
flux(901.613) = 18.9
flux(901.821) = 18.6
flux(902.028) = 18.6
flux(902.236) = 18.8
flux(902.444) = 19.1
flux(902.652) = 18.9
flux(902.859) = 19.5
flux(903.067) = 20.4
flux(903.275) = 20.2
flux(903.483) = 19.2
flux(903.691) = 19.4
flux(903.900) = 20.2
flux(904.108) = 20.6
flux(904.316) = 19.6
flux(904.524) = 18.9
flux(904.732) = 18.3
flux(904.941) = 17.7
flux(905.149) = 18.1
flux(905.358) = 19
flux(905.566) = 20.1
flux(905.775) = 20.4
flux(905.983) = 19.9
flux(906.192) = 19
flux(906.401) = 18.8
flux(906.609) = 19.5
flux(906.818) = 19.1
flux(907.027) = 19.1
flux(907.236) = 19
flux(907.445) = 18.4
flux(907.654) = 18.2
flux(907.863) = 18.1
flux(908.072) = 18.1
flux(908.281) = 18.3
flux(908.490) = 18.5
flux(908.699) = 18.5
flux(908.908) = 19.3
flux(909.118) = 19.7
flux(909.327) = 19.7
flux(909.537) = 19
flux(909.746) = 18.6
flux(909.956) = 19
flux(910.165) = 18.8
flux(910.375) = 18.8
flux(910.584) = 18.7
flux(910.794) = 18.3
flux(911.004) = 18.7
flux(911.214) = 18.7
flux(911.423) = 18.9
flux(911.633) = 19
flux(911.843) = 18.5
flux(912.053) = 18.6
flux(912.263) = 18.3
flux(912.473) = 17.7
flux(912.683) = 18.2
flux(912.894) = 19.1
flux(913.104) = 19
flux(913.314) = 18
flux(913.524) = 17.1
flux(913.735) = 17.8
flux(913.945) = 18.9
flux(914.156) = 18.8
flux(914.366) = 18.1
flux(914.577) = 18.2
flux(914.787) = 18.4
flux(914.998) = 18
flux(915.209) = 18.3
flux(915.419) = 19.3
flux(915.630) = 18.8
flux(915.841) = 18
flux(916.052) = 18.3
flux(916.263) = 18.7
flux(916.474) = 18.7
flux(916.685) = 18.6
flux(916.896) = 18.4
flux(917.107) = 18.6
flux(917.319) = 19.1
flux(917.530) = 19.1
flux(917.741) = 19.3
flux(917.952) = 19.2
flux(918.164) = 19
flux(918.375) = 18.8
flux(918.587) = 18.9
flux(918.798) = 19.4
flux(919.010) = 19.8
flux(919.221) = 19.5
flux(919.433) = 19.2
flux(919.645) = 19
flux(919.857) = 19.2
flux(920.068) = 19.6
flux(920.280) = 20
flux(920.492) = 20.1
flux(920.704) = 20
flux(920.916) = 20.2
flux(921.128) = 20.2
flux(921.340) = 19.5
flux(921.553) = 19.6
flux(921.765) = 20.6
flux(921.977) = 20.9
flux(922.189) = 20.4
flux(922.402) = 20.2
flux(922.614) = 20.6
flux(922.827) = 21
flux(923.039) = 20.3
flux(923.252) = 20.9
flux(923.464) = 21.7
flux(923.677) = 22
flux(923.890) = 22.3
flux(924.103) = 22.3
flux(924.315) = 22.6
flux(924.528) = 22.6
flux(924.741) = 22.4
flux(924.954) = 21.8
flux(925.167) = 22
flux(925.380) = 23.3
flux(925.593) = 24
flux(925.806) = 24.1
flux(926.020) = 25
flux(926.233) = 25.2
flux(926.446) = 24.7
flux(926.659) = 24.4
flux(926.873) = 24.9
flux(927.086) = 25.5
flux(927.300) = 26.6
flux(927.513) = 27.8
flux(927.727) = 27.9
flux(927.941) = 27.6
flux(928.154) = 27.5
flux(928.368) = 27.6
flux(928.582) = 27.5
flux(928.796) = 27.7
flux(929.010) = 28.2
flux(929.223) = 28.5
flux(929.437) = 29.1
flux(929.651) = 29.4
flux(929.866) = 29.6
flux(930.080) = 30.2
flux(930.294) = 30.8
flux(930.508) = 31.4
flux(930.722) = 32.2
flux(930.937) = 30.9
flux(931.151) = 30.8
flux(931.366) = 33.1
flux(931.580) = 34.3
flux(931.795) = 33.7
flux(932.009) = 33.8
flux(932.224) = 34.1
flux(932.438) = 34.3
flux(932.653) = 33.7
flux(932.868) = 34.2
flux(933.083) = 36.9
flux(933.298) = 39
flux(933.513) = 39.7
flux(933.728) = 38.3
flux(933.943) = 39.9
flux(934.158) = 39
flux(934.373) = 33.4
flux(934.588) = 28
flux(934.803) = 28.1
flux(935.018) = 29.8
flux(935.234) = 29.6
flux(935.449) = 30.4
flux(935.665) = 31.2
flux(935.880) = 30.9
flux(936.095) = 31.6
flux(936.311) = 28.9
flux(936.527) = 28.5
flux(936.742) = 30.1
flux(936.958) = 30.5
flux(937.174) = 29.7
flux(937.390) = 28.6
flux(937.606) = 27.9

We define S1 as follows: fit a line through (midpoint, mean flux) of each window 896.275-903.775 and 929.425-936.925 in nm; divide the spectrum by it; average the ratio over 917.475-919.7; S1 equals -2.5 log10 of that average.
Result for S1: 0.37 mag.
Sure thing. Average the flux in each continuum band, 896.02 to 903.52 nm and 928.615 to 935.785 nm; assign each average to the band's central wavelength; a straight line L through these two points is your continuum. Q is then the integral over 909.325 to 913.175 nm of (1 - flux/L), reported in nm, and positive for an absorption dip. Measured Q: 0.89 nm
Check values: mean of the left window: 19.9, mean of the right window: 32.5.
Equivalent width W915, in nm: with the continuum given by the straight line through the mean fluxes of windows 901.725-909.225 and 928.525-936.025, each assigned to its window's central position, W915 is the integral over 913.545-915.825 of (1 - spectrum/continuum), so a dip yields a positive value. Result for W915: 0.51 nm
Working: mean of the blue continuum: 19.1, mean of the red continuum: 32.4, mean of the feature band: 18.4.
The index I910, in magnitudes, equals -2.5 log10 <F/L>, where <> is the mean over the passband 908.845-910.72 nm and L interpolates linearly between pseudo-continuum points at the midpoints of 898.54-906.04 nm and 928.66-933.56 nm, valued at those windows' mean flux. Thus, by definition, 0.20 mag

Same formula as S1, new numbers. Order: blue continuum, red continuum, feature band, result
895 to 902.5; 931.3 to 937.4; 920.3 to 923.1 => 0.36 mag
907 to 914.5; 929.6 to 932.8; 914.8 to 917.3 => 0.19 mag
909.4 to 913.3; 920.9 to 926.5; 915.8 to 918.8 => 0.08 mag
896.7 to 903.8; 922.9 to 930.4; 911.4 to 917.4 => 0.23 mag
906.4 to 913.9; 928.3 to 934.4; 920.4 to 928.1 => 0.23 mag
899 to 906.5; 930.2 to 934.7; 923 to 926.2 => 0.33 mag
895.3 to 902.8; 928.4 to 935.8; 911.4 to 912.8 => 0.32 mag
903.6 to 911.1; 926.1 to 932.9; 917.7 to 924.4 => 0.25 mag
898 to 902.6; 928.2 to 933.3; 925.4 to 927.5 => 0.19 mag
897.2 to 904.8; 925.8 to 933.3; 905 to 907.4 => 0.13 mag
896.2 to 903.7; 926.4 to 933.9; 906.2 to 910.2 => 0.21 mag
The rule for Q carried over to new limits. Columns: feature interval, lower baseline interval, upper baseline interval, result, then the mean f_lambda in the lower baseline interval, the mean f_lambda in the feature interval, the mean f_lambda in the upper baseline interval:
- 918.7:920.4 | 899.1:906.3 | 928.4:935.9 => 0.468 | 19.6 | 19.5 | 32.3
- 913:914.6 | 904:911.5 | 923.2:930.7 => 0.217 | 18.9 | 18.2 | 25.8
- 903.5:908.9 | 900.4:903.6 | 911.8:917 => -0.037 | 19.1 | 19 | 18.4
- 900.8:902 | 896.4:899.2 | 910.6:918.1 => 0.062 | 20.3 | 18.9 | 18.5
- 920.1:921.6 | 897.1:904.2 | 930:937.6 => 0.417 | 20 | 19.9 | 32.5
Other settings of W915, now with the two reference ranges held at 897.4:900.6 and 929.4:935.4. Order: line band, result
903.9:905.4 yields 0.255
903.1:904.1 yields 0.115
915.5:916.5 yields 0.316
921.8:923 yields 0.360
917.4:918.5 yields 0.345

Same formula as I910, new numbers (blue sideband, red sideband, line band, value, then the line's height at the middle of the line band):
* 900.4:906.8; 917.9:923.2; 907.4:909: 0.05 mag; 19.4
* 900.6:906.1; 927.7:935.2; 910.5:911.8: 0.21 mag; 22.8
